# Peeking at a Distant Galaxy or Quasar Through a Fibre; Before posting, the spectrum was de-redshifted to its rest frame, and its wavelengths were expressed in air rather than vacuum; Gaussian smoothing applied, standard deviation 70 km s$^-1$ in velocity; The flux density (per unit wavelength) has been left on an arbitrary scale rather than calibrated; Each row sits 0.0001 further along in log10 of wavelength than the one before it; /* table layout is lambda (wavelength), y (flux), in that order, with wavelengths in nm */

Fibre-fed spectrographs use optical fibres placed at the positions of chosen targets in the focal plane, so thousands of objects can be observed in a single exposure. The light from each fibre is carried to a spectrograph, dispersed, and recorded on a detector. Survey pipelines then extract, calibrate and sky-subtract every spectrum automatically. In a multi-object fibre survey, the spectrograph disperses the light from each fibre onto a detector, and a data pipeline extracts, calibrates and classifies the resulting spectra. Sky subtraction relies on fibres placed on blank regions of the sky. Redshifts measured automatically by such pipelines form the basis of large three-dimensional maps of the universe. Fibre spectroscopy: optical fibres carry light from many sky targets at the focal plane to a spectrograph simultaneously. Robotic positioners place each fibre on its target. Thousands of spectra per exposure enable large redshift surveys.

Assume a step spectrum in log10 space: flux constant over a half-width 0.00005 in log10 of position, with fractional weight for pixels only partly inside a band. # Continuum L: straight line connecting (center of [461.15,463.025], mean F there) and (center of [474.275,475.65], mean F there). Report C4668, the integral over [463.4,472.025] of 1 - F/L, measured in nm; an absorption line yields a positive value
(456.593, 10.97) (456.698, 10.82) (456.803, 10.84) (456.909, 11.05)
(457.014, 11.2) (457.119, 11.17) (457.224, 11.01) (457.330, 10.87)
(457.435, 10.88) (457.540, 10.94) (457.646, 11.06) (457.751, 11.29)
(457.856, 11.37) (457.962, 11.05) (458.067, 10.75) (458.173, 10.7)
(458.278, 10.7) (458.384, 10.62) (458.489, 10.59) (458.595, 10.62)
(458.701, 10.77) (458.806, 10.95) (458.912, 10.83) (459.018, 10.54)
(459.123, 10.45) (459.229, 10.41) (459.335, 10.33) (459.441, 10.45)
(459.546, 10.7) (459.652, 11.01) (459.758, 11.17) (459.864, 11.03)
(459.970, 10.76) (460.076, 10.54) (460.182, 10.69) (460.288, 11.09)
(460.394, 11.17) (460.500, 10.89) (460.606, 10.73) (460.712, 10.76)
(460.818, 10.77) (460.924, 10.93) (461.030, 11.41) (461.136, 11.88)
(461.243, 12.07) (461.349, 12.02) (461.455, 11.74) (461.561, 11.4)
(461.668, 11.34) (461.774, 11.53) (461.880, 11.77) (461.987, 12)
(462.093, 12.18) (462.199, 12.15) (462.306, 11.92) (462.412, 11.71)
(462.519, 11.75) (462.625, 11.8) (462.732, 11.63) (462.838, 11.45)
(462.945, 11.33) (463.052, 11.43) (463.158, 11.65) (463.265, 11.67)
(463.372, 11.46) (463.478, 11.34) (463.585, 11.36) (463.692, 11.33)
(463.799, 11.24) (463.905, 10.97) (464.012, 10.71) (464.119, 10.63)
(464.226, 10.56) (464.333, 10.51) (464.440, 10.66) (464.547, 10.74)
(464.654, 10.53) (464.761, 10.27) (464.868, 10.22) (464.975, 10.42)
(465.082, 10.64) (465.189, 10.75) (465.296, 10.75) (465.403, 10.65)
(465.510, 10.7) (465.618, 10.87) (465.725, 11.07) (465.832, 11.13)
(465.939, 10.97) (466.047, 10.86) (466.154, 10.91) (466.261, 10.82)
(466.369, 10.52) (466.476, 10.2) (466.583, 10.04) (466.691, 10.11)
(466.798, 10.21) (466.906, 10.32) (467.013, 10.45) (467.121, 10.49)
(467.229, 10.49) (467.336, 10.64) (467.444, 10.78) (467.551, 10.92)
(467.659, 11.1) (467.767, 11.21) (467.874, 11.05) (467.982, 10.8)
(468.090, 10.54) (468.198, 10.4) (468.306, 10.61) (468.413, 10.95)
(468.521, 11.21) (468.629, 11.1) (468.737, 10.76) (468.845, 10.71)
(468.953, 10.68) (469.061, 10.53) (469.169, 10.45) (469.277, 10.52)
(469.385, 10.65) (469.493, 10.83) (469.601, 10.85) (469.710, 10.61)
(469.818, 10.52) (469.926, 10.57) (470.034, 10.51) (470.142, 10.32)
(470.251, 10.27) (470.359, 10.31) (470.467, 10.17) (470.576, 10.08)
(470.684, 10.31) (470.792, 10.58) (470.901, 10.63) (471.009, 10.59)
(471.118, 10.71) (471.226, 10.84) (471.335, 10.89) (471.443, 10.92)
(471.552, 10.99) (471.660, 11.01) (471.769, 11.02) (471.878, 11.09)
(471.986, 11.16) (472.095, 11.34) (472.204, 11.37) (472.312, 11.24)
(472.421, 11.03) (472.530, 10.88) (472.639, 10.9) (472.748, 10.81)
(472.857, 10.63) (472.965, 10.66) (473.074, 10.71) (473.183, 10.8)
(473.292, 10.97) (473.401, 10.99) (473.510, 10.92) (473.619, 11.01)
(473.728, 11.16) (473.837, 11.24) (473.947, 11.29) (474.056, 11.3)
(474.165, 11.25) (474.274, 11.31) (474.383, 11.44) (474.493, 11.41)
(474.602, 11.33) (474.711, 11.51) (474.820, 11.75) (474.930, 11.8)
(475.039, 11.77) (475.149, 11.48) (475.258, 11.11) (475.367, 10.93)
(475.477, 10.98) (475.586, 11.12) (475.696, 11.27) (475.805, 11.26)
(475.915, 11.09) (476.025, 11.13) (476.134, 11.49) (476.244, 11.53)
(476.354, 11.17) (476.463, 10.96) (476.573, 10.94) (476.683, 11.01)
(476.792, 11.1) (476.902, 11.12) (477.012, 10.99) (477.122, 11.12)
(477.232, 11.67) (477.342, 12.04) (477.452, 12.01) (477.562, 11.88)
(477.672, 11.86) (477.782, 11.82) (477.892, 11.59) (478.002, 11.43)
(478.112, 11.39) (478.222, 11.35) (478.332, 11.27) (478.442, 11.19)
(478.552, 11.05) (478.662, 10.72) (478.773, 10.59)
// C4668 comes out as 0.66 nm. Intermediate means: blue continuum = 11.7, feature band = 10.7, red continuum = 11.4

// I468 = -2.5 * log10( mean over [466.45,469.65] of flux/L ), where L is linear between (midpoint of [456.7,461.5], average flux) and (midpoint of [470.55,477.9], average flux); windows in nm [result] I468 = 0.04 mag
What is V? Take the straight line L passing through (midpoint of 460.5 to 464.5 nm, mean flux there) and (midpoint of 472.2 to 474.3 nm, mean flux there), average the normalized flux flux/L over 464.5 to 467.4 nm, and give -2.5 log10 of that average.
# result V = 0.07 mag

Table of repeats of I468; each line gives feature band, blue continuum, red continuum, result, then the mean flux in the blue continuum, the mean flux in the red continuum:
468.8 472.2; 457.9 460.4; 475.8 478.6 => 0.05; 10.7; 11.4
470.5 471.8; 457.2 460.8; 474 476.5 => 0.05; 10.8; 11.3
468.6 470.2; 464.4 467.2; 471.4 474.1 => 0.02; 10.6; 11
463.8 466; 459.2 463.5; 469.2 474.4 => 0.05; 11.3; 10.8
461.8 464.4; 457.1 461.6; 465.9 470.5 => -0.06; 11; 10.6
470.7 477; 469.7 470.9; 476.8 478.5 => -0.02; 10.4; 11.5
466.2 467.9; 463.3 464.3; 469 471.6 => 0.02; 11.1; 10.6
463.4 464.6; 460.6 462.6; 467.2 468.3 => 0.04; 11.6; 10.8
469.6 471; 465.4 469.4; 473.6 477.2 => 0.05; 10.7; 11.3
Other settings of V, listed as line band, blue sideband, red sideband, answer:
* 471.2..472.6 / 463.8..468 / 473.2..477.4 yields 0.00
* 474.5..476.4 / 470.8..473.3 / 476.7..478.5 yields -0.01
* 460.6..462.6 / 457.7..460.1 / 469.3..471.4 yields -0.09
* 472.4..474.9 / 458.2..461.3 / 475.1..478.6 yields 0.01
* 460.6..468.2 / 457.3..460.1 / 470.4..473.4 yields -0.02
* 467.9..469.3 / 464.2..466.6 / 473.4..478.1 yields 0.01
